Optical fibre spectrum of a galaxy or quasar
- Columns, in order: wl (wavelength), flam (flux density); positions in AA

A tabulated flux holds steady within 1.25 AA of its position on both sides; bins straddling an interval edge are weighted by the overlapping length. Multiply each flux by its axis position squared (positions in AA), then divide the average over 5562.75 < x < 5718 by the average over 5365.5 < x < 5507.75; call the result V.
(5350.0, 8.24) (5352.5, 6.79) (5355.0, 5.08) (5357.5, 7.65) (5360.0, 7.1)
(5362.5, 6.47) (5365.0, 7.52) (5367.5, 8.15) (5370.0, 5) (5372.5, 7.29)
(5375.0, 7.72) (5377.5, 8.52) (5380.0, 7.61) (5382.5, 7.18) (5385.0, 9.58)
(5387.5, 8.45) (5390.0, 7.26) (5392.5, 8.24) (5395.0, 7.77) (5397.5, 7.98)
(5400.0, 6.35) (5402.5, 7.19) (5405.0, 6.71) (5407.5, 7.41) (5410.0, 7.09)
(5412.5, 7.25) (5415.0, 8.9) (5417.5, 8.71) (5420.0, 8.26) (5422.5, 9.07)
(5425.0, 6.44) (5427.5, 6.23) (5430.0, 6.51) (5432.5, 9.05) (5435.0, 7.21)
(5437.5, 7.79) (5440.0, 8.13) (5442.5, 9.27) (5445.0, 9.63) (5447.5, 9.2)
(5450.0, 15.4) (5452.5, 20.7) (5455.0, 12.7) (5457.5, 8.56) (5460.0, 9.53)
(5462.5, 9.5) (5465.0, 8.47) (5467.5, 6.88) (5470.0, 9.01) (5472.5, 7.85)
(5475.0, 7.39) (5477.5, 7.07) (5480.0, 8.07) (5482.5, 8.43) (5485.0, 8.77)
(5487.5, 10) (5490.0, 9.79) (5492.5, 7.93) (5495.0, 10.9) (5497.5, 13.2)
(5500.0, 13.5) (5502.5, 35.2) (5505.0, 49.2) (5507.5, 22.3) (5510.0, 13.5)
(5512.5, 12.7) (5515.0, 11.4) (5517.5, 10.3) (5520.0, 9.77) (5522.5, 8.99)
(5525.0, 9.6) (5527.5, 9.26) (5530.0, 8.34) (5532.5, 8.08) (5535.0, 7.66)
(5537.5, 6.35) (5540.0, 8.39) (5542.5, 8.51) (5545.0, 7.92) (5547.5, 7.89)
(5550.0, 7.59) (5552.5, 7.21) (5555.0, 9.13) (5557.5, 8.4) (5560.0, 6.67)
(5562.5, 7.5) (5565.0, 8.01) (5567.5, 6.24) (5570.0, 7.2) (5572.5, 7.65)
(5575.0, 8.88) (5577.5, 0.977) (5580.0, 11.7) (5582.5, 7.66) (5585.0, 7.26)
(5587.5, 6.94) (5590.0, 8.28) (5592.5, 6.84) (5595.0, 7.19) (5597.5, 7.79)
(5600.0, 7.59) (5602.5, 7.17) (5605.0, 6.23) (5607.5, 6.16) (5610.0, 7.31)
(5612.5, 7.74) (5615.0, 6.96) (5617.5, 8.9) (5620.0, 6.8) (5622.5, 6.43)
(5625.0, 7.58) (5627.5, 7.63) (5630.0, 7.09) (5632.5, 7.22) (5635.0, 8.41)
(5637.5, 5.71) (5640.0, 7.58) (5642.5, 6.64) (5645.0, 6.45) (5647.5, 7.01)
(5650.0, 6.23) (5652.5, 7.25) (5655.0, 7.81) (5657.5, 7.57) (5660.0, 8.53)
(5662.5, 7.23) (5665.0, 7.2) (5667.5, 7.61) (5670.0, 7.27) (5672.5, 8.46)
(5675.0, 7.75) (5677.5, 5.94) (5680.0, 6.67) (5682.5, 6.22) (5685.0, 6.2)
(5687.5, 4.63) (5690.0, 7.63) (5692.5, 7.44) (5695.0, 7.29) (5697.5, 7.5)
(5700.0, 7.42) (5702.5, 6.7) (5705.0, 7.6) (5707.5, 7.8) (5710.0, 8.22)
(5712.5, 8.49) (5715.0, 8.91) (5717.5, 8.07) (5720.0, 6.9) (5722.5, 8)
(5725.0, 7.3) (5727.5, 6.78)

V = 0.78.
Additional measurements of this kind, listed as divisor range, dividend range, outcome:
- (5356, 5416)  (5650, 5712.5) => 1.08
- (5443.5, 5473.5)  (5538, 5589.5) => 0.74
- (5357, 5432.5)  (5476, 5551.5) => 1.66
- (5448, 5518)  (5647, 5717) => 0.60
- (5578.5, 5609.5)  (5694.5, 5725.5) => 1.07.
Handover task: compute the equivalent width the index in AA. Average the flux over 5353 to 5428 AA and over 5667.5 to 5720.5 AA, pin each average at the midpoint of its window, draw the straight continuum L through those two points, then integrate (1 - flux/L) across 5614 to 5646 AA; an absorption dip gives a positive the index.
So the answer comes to 0.6 AA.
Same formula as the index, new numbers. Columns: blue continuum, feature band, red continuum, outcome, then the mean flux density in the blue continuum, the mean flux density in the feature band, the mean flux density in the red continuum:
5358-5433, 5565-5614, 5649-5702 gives 0.3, 7.55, 7.22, 7.13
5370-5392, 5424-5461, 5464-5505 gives 2.0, 7.79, 9.78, 12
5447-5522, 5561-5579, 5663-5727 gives 6.7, 12.9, 6.71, 7.32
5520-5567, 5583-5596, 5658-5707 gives 0.8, 8.1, 7.32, 7.14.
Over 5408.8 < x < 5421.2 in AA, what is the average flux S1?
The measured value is 8.04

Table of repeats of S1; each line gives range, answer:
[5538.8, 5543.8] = 8.45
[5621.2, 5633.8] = 7.19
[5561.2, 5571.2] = 7.23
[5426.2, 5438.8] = 7.36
